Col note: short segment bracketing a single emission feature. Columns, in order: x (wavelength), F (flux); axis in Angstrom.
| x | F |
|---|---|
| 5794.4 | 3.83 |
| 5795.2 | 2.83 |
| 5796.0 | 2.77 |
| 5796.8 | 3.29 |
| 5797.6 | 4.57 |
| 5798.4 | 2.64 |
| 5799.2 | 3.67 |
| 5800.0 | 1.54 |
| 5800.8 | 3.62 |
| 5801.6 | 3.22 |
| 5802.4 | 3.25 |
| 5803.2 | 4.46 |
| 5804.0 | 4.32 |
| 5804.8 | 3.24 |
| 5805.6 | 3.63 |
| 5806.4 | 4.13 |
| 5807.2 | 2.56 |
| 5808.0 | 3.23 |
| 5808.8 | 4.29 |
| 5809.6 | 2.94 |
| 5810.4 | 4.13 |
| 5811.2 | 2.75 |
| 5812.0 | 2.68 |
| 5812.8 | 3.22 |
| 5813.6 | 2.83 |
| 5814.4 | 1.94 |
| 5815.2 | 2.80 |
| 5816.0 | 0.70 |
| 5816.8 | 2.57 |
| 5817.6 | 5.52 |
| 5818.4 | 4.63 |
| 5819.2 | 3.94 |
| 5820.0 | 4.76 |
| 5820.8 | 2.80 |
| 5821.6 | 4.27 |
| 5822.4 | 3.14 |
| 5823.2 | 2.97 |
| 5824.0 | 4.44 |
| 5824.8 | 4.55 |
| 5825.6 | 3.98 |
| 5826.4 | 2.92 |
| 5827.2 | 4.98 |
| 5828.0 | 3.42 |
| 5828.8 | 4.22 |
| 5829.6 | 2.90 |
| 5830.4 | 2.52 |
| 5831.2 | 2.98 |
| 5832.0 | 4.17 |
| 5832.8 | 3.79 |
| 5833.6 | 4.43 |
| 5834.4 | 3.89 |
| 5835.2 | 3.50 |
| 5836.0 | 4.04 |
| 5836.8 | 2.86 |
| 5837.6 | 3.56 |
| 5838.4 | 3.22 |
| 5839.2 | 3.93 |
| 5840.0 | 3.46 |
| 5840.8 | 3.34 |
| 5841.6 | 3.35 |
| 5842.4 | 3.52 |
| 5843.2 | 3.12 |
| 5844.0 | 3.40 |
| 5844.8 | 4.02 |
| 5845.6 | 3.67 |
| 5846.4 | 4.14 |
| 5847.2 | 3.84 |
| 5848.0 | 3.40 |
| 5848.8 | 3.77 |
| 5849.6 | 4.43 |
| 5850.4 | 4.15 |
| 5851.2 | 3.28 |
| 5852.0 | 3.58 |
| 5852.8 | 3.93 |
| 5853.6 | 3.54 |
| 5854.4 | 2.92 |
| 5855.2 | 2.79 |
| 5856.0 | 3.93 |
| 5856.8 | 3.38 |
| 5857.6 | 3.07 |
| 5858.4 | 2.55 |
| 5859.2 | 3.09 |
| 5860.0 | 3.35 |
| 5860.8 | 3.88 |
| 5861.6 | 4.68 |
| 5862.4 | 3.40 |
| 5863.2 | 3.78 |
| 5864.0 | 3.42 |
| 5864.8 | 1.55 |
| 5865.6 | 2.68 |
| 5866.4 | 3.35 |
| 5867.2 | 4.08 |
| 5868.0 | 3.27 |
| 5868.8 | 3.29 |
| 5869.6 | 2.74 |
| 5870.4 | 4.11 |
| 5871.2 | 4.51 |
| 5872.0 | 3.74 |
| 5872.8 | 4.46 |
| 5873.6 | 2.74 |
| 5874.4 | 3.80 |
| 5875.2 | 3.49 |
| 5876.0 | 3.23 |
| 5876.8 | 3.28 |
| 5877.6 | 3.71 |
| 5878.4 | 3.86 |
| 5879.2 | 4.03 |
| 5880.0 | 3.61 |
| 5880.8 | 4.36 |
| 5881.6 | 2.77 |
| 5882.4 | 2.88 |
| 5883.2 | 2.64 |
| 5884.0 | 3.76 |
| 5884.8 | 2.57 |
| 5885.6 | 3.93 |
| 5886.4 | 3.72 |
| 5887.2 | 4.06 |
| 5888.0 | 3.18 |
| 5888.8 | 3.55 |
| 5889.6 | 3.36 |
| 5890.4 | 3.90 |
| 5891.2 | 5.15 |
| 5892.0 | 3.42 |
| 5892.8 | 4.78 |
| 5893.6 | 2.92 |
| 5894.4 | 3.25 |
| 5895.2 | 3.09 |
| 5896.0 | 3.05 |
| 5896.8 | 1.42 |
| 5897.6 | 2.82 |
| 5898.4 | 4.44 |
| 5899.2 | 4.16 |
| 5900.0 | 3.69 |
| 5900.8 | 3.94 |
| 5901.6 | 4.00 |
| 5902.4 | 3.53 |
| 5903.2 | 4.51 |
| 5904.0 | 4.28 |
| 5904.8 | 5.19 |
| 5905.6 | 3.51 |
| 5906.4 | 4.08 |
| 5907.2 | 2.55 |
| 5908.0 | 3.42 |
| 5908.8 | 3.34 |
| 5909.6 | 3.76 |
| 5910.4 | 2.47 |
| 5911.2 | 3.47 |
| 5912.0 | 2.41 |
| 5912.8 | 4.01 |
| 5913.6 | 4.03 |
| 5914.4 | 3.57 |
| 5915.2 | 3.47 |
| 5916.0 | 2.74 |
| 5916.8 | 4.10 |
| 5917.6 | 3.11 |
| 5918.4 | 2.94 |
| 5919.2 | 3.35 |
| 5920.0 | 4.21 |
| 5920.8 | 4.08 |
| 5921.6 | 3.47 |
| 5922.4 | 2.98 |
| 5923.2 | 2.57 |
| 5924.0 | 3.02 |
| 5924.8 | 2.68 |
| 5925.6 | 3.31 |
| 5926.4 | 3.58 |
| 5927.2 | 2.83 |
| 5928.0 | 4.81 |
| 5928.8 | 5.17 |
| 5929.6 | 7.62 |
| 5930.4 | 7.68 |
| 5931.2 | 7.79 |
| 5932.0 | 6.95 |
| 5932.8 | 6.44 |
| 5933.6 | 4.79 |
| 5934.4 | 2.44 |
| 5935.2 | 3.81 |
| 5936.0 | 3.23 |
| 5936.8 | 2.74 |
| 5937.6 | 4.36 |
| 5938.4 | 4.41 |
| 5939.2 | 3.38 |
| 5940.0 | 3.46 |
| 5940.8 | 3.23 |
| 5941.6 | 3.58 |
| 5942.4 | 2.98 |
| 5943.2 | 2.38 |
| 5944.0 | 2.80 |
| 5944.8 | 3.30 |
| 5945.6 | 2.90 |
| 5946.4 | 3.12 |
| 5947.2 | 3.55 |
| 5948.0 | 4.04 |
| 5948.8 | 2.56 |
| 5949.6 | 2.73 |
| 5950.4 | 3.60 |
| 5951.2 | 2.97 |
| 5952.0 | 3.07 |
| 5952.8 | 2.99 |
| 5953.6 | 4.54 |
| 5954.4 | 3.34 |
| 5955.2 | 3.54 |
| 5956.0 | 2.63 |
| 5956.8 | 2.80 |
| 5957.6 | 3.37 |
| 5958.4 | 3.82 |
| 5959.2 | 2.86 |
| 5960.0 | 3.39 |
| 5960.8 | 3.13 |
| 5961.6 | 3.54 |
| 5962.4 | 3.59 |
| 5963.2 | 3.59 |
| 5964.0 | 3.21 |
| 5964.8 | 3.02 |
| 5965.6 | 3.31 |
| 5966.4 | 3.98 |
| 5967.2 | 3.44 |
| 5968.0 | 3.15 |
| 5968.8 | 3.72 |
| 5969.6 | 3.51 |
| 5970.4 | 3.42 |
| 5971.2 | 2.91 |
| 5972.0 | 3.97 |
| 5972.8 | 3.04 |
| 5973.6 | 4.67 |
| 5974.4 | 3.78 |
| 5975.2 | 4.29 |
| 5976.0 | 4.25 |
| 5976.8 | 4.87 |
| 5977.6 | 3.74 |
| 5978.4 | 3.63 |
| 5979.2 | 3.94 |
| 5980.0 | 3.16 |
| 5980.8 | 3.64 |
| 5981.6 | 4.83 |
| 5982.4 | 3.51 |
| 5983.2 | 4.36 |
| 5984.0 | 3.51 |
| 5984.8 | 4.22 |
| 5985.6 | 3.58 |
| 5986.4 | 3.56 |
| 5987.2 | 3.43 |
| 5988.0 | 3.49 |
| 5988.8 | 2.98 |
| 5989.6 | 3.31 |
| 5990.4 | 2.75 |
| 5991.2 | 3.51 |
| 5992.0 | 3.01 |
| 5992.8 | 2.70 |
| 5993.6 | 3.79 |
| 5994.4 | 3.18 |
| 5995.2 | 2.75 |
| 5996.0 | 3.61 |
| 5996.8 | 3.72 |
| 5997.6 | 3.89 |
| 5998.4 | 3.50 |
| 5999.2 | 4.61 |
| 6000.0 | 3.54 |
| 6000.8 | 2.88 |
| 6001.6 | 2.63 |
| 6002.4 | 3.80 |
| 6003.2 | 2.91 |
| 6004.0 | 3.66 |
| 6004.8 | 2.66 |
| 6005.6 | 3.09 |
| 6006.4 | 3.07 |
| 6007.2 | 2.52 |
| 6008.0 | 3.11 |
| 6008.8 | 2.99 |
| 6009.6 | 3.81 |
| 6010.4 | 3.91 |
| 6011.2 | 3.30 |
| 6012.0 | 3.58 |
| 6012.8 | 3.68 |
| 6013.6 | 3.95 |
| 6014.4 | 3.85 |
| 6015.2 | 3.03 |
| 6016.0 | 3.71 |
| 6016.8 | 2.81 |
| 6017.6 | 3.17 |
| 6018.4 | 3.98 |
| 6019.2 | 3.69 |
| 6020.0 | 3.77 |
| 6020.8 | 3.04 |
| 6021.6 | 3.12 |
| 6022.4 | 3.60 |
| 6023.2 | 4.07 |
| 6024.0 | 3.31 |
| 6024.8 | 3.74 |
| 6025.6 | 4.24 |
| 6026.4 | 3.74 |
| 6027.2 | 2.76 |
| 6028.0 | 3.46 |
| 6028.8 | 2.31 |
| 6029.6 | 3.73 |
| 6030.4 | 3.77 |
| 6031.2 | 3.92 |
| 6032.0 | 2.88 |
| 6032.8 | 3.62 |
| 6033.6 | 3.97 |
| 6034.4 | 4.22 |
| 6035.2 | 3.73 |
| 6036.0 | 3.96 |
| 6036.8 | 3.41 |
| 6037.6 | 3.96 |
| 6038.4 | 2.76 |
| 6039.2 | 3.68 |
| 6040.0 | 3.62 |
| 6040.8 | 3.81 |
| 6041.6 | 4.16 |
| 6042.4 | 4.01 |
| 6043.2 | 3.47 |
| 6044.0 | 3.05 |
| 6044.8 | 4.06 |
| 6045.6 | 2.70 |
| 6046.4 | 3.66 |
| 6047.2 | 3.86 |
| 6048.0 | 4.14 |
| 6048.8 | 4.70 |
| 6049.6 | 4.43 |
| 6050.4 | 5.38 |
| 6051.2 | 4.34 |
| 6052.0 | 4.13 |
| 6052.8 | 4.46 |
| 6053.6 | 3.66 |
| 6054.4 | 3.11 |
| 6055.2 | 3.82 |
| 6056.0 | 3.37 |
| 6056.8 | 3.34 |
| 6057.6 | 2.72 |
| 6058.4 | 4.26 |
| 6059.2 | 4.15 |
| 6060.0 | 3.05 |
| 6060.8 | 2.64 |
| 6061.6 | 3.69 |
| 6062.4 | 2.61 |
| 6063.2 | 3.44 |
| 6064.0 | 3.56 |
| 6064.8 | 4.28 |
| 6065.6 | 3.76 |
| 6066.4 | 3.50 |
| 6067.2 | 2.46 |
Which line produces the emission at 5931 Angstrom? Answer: H-beta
